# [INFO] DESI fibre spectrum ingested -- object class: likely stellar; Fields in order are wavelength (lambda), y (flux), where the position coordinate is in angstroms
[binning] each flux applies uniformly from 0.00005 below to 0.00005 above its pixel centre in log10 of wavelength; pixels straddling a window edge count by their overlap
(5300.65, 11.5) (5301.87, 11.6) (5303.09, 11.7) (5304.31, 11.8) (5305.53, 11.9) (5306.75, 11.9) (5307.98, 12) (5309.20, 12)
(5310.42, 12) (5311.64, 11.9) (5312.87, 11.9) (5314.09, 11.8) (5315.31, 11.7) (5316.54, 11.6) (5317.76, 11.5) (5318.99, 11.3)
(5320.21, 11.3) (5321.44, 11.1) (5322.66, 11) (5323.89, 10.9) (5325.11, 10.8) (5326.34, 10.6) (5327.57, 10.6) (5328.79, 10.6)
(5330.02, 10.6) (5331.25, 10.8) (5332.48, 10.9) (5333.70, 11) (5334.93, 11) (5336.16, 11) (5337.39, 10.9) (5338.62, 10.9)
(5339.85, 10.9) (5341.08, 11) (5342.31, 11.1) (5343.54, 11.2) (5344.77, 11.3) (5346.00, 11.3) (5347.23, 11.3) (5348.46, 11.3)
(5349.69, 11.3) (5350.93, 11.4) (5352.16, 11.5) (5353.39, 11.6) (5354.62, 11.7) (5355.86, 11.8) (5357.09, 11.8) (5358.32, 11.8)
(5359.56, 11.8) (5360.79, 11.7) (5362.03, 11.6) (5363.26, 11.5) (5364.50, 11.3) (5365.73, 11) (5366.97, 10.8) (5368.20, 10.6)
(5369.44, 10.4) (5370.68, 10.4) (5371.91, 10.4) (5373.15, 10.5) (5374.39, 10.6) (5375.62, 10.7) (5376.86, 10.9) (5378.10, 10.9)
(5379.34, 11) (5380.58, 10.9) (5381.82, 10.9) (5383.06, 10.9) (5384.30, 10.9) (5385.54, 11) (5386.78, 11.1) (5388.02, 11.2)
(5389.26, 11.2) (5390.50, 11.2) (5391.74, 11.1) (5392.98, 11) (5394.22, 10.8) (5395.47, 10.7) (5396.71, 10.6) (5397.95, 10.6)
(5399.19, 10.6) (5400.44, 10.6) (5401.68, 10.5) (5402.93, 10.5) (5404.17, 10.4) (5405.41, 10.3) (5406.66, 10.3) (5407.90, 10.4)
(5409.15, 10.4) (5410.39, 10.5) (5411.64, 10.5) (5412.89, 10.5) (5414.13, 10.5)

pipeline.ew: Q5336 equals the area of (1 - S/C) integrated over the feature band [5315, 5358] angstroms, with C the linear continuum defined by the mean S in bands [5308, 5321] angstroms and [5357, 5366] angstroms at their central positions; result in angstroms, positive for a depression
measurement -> 1.8 angstroms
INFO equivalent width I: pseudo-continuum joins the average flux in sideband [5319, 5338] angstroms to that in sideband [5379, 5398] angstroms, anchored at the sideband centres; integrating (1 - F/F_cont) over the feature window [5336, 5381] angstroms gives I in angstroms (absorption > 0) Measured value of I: -0.90 angstroms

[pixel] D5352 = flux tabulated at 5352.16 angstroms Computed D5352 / 11.5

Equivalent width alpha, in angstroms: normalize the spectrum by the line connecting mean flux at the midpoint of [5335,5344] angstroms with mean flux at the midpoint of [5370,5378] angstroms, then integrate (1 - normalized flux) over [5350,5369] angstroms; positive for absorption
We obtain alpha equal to -1.2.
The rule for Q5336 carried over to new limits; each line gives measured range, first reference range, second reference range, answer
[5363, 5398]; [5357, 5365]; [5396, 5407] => 0.7 angstroms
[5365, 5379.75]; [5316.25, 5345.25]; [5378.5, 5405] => 0.3 angstroms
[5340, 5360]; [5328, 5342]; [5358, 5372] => -0.8 angstroms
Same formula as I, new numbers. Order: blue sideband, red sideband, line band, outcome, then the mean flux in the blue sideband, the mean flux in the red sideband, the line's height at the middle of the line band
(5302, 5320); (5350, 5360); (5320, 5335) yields 1.13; 11.8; 11.7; 11.7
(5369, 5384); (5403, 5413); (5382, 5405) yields -0.59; 10.7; 10.4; 10.6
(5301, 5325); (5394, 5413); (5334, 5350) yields 0.21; 11.6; 10.5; 11.3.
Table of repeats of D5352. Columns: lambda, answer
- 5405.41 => 10.3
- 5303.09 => 11.7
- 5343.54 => 11.2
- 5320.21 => 11.3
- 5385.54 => 11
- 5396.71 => 10.6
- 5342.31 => 11.1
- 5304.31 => 11.8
